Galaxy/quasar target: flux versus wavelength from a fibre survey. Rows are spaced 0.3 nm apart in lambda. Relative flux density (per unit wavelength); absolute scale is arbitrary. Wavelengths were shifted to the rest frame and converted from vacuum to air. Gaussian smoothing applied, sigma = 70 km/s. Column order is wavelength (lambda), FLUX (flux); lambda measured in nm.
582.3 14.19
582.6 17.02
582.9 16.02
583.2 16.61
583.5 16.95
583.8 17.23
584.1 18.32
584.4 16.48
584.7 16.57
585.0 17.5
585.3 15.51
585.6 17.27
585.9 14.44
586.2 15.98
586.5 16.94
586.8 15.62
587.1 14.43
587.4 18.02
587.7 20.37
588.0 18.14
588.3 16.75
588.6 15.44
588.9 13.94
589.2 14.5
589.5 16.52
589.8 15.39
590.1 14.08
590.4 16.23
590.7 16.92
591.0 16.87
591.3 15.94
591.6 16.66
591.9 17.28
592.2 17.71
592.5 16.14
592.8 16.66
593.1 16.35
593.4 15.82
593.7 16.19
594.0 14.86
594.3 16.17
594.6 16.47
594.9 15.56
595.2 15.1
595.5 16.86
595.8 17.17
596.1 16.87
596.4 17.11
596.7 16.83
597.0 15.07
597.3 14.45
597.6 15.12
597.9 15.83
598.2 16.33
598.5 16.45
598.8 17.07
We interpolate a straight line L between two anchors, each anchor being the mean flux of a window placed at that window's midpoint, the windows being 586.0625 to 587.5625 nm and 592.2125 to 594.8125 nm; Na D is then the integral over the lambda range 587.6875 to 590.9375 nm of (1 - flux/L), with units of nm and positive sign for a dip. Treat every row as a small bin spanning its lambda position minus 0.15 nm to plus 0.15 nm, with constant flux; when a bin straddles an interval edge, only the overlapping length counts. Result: 0.03 nm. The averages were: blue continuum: 16.2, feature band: 16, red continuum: 16.2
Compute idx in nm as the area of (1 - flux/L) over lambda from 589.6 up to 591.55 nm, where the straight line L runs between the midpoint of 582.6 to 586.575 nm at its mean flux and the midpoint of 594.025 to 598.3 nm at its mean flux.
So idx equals 0.042 nm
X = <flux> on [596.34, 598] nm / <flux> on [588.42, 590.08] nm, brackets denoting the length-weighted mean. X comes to 1.04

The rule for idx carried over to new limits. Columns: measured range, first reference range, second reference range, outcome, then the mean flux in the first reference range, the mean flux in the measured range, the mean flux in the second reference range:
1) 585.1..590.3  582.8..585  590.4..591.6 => 0.198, 16.9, 16.1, 16.5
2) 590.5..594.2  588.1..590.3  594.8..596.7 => -0.131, 15.3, 16.4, 16.5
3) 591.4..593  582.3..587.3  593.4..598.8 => -0.067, 16.4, 16.8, 16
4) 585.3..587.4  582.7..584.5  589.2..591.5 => 0.077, 17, 15.9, 15.9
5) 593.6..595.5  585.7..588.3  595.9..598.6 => 0.048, 16.8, 15.8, 16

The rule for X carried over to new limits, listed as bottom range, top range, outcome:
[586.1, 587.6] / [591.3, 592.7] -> 1.03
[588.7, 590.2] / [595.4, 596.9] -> 1.13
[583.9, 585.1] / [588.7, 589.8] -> 0.88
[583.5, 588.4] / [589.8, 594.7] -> 0.96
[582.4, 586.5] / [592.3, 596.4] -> 0.98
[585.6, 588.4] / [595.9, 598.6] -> 0.96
